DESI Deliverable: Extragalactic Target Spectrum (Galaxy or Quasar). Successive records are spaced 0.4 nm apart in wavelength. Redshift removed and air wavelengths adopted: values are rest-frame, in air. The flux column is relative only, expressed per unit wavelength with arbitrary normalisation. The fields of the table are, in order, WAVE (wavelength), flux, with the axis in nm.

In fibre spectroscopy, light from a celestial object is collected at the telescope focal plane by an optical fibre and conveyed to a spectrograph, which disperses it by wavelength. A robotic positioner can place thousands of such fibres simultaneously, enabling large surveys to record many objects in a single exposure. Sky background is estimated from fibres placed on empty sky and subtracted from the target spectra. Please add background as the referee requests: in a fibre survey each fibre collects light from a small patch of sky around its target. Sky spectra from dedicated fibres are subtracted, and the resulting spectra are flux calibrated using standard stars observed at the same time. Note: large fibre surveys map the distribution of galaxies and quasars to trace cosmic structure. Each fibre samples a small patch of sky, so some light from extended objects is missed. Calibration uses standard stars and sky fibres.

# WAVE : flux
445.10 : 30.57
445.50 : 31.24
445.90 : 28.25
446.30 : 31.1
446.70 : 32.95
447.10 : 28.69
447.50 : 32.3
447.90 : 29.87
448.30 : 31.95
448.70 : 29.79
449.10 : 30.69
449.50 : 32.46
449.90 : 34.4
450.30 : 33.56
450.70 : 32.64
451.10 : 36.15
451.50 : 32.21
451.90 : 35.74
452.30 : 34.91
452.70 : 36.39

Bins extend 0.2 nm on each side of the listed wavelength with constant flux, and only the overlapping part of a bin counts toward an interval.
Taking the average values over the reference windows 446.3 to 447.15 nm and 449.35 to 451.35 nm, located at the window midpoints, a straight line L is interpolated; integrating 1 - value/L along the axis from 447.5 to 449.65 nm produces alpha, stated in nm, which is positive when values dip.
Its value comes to 0.10 nm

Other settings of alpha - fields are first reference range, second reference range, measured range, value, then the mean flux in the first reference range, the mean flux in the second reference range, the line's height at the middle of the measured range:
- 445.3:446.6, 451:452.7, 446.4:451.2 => 0.081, 30.4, 34.9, 32.6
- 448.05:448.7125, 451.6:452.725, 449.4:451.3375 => -0.035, 31.1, 35.3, 33.3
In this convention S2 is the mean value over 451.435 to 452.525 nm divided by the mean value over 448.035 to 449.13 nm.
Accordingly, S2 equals 1.1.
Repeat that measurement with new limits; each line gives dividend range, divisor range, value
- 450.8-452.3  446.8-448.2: 1.13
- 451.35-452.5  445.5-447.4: 1.13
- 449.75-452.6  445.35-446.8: 1.12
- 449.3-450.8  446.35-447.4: 1.07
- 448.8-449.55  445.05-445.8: 1.02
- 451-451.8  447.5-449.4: 1.11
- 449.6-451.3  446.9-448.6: 1.11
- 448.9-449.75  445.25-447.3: 1.04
